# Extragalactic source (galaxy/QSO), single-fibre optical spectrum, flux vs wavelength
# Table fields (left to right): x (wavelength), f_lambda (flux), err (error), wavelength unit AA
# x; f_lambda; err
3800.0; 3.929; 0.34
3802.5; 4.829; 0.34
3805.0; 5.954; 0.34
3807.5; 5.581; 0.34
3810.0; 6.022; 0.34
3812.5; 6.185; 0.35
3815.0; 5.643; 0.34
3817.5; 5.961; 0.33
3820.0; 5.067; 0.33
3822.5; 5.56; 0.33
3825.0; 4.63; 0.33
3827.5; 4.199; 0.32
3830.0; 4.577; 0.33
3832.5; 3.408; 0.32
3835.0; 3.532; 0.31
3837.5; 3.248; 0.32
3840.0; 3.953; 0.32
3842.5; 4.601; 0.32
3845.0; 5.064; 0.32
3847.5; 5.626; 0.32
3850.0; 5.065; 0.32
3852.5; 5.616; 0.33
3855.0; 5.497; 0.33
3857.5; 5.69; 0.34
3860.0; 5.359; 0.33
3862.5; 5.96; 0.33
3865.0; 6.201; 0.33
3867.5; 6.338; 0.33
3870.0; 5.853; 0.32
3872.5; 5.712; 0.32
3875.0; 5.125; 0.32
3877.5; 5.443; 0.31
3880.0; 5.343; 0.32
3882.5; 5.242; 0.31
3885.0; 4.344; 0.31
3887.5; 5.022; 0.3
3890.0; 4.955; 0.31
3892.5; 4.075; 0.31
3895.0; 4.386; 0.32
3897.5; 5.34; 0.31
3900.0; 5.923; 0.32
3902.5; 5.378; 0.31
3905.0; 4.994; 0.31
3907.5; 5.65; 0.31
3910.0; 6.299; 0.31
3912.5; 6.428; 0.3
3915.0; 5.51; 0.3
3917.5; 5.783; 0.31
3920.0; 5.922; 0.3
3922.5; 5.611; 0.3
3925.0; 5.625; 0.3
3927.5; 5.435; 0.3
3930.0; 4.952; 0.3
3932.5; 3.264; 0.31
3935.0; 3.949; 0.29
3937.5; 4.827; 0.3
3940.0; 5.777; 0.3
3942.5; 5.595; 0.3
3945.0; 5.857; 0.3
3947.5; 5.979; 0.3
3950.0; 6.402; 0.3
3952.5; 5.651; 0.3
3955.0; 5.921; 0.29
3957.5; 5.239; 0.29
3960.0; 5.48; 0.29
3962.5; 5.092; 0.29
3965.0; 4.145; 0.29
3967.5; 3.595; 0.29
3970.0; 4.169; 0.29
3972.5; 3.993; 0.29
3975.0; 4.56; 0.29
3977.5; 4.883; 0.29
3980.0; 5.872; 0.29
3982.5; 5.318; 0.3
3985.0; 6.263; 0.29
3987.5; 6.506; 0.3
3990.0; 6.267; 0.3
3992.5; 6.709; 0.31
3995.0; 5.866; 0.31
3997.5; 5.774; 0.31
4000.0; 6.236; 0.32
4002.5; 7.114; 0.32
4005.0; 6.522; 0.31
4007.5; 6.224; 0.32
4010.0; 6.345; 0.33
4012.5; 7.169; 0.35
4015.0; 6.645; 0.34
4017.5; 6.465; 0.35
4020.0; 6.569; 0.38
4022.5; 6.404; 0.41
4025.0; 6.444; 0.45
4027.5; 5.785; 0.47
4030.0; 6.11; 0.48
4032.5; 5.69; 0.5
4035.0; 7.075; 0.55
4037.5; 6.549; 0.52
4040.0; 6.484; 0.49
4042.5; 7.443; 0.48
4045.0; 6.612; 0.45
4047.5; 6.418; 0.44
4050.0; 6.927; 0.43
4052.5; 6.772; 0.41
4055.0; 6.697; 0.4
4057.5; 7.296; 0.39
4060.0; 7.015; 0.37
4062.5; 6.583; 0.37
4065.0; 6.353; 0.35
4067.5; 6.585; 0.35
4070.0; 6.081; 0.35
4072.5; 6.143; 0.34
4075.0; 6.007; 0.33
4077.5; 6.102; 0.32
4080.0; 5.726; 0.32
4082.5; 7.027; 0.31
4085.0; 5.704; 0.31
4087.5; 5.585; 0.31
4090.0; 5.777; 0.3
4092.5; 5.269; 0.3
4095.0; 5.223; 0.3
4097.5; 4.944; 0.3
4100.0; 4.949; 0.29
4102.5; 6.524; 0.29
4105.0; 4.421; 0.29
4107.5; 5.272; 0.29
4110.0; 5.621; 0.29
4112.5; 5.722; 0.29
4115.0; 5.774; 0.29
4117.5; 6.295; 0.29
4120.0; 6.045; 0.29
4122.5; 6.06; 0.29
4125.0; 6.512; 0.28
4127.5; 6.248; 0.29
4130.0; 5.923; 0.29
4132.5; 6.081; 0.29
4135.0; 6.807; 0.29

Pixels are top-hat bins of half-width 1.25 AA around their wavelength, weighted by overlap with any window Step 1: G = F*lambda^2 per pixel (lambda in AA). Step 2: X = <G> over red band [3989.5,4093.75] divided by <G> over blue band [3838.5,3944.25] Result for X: 1.3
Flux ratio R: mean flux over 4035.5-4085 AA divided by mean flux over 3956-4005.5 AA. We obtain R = 1.2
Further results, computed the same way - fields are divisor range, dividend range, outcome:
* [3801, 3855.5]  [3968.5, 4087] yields 1.25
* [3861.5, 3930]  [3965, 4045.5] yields 1.10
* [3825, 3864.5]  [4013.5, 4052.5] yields 1.36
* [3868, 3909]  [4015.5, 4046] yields 1.24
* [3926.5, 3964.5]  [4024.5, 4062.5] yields 1.26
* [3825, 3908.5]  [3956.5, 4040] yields 1.16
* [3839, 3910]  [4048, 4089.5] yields 1.21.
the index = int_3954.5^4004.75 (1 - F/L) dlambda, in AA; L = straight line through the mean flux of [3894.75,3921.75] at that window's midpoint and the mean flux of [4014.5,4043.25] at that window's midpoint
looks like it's 5.5 AA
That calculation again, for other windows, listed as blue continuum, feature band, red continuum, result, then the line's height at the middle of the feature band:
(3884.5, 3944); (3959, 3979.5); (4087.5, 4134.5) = 3.19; 5.36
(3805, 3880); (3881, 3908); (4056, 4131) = 1.78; 5.37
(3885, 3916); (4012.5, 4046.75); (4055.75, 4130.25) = -4.56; 5.74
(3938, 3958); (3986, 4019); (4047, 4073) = -1.30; 6.2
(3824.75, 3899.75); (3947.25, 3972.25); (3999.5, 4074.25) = 3.29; 5.87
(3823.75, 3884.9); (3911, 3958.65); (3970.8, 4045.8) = 1.45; 5.64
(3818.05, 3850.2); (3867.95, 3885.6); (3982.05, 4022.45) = -1.38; 4.99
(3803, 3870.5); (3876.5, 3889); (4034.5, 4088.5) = 0.89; 5.46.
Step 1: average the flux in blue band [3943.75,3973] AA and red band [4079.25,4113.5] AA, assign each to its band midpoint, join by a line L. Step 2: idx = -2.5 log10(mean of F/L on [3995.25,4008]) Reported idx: -0.20 mag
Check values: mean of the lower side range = 5.16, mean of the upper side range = 5.55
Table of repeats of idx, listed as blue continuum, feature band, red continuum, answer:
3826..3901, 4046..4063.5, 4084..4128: -0.23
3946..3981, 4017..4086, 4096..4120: -0.21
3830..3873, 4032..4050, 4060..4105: -0.16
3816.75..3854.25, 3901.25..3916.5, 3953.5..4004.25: -0.13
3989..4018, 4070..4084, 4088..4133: -0.05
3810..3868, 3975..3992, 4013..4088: 0.04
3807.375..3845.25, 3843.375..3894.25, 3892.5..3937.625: -0.07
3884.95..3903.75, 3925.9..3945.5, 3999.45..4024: 0.13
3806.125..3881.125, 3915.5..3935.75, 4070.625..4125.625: 0.06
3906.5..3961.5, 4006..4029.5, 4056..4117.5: -0.13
